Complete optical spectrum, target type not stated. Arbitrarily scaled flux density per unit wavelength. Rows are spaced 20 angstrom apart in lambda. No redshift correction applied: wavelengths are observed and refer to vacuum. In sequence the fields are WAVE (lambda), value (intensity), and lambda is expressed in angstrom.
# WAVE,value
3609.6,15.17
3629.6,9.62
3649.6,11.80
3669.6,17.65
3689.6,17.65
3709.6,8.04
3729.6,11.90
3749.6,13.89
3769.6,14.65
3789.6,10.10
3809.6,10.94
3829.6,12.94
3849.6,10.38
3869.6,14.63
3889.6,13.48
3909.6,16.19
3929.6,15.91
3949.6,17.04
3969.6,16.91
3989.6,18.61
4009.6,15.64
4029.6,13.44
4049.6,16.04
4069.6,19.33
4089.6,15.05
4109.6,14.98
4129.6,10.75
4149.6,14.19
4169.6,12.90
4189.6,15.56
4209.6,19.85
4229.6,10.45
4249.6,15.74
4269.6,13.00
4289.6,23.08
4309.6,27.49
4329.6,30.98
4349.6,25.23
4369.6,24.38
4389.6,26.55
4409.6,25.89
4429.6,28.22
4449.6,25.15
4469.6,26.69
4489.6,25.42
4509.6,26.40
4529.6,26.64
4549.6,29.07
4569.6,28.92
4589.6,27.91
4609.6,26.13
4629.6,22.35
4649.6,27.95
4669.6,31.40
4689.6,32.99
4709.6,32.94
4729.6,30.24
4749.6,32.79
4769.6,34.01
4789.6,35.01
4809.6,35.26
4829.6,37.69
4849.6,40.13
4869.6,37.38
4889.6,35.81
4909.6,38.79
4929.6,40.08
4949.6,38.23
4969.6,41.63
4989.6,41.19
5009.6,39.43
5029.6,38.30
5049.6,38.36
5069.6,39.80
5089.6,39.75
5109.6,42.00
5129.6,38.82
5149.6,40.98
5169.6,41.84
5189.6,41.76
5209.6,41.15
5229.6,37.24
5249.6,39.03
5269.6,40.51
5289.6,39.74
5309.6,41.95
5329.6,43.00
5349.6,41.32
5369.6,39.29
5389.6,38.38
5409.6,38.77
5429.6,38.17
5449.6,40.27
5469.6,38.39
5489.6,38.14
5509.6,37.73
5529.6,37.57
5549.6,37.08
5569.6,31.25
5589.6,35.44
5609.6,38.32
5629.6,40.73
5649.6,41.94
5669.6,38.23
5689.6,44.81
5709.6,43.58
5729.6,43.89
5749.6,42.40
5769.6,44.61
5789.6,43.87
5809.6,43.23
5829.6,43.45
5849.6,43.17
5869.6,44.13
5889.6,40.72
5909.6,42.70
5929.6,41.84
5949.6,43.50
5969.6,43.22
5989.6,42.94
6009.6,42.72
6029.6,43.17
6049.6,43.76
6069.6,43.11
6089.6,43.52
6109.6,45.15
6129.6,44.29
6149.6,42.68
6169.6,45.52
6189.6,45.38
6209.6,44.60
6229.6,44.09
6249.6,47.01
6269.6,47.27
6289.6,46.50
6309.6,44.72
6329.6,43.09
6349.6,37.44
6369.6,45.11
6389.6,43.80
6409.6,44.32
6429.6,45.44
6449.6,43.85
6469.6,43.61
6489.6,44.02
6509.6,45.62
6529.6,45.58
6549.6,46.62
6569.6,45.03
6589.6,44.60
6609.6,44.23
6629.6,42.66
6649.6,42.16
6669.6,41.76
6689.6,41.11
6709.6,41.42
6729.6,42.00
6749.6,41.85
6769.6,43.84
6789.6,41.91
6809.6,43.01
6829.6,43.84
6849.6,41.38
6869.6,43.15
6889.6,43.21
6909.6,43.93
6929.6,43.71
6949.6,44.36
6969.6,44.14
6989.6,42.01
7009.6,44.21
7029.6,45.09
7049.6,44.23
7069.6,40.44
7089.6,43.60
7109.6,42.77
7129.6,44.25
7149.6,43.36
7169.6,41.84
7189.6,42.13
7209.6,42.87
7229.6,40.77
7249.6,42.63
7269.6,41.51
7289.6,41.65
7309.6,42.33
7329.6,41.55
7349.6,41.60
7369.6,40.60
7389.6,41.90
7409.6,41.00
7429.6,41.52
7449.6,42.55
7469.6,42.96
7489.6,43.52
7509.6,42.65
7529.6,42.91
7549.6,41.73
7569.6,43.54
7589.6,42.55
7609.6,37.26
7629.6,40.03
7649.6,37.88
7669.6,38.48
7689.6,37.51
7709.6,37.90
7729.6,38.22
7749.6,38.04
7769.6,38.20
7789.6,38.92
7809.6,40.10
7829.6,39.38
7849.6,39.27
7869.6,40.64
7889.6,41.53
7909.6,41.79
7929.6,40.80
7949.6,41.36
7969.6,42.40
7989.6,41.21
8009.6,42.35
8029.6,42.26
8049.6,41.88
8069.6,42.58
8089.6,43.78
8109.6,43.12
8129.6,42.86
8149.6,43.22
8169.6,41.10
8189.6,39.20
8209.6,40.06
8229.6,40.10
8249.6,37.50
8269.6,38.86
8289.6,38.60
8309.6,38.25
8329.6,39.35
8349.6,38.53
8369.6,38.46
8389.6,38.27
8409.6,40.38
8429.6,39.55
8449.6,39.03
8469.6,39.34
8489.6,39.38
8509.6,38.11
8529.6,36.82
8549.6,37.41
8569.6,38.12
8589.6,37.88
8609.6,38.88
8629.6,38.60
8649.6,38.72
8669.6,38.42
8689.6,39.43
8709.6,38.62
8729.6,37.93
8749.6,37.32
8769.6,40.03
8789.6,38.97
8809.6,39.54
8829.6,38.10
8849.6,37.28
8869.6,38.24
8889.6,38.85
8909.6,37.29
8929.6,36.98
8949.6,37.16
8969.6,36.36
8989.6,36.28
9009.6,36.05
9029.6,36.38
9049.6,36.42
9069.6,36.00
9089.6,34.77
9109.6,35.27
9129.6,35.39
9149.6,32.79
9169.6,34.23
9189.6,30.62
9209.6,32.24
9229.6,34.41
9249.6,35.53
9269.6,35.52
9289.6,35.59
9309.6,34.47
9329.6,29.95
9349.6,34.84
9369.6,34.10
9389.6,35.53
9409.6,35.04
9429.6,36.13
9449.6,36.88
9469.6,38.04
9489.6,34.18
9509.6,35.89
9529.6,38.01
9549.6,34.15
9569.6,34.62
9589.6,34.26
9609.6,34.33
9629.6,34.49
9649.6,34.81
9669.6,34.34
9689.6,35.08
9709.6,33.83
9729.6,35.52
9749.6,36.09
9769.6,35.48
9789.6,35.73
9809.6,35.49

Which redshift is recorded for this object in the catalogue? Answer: 0.076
